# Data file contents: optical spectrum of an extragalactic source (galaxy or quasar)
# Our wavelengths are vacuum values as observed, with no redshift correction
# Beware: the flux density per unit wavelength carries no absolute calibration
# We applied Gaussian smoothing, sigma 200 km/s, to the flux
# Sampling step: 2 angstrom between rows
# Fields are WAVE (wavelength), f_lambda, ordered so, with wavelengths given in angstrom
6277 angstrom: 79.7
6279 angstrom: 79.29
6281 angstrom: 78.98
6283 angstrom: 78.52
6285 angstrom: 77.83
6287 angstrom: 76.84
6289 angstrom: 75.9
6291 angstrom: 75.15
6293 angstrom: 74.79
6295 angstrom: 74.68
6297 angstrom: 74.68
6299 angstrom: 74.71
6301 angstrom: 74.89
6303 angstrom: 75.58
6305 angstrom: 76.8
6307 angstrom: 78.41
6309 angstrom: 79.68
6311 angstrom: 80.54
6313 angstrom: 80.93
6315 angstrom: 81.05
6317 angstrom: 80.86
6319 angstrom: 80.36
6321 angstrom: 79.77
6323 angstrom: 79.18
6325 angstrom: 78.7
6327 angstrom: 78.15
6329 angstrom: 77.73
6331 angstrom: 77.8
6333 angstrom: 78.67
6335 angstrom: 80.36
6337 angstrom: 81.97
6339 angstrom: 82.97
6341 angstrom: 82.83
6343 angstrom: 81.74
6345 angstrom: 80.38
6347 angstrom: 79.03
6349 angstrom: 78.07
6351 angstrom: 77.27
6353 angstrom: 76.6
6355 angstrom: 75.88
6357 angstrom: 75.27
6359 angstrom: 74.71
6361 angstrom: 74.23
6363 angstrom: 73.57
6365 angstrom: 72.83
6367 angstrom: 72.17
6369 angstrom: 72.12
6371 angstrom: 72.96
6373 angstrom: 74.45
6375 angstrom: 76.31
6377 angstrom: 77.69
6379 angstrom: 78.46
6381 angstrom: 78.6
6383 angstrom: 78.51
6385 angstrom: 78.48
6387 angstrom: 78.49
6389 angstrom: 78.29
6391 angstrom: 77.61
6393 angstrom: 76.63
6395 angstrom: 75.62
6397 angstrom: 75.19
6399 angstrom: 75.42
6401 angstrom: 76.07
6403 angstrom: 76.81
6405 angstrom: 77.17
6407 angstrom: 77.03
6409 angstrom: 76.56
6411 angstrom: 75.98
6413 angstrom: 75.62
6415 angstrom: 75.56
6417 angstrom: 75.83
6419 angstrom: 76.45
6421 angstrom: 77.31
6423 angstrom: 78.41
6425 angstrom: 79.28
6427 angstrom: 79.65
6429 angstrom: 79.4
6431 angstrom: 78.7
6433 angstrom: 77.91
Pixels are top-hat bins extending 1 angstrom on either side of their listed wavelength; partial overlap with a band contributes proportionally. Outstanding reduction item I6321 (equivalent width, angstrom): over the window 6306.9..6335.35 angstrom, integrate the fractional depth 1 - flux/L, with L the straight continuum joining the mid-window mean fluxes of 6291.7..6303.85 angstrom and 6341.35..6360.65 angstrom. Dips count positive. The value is -1.26 angstrom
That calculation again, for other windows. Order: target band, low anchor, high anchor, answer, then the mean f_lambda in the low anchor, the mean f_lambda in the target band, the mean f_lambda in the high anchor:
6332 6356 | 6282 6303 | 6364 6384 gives -1.30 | 75.8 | 79.6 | 75.4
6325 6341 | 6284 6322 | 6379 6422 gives -0.51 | 77.5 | 79.8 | 76.9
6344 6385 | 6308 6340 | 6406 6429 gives 1.41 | 79.9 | 76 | 77.2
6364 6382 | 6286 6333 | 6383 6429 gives 0.52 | 77.7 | 75.1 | 77.1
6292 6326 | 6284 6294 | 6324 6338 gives -0.20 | 76.1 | 78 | 79.1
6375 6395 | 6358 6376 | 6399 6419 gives -0.82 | 73.7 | 77.9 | 76.3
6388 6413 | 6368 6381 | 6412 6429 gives 0.04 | 75.6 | 76.5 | 77.4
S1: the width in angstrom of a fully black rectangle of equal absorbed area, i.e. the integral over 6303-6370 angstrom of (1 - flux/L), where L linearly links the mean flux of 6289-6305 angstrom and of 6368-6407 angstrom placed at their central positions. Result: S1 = -2.1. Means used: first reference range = 75.1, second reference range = 76.6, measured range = 78.2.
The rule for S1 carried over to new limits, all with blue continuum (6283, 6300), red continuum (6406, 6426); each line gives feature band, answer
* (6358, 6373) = 0.6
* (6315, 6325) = -0.5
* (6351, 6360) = 0.1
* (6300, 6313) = -0.3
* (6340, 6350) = -0.6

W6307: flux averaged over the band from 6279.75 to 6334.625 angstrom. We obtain 77.9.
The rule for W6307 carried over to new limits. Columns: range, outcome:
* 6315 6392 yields 77.8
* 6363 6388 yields 75.8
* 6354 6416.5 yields 75.9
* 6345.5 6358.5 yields 77.1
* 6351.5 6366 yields 74.8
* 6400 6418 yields 76.3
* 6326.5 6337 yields 78.9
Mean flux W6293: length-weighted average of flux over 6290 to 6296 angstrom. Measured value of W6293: 74.9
